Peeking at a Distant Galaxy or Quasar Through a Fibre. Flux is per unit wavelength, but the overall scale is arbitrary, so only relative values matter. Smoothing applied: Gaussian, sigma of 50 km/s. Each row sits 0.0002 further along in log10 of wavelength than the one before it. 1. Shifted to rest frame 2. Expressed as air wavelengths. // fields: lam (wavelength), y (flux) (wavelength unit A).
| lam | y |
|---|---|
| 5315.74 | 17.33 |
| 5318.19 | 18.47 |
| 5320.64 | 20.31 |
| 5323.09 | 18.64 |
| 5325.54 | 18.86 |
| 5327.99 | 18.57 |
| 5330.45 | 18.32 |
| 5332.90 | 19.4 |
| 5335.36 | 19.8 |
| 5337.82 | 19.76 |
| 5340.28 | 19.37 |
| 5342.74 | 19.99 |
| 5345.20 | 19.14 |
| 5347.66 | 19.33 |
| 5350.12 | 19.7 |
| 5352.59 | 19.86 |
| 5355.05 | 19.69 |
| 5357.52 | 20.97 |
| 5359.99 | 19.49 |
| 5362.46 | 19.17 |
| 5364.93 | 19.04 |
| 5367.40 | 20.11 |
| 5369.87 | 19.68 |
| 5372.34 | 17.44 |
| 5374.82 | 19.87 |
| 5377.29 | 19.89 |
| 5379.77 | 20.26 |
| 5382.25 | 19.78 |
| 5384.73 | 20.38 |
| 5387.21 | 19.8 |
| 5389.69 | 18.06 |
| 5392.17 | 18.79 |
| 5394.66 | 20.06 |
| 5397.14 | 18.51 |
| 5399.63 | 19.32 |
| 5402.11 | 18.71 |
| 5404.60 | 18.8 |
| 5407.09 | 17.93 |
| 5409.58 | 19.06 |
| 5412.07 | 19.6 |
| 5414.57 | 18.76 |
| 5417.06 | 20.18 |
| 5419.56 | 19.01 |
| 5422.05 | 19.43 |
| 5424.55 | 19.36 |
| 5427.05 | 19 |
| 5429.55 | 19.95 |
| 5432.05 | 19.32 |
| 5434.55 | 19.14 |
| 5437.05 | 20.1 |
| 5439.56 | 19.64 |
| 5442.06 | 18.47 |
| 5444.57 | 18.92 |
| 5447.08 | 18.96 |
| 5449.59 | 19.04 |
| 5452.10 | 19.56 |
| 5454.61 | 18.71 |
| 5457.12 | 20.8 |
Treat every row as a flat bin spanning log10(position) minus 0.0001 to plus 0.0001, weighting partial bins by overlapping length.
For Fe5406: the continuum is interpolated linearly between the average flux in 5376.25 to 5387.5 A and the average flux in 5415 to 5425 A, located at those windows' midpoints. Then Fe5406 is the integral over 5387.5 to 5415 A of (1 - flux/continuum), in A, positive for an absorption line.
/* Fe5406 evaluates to 1.2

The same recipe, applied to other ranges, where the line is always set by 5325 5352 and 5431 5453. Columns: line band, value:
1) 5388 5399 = 0.2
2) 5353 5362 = -0.3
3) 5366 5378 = -0.1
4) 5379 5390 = -0.3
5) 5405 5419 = 0.1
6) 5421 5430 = -0.1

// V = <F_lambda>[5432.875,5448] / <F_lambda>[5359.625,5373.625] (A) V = 1.00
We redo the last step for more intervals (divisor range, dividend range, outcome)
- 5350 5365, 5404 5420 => 0.96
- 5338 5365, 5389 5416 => 0.96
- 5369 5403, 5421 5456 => 1.00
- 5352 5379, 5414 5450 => 0.99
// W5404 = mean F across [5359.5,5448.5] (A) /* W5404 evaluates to 19.3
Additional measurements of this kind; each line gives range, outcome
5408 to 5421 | 19.3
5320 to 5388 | 19.5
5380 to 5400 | 19.4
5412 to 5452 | 19.3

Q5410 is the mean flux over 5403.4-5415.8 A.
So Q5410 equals 18.8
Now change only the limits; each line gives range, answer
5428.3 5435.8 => 19.5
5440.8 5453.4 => 19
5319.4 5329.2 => 19.1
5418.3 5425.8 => 19.3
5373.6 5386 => 20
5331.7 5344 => 19.7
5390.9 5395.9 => 19.4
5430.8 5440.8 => 19.6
